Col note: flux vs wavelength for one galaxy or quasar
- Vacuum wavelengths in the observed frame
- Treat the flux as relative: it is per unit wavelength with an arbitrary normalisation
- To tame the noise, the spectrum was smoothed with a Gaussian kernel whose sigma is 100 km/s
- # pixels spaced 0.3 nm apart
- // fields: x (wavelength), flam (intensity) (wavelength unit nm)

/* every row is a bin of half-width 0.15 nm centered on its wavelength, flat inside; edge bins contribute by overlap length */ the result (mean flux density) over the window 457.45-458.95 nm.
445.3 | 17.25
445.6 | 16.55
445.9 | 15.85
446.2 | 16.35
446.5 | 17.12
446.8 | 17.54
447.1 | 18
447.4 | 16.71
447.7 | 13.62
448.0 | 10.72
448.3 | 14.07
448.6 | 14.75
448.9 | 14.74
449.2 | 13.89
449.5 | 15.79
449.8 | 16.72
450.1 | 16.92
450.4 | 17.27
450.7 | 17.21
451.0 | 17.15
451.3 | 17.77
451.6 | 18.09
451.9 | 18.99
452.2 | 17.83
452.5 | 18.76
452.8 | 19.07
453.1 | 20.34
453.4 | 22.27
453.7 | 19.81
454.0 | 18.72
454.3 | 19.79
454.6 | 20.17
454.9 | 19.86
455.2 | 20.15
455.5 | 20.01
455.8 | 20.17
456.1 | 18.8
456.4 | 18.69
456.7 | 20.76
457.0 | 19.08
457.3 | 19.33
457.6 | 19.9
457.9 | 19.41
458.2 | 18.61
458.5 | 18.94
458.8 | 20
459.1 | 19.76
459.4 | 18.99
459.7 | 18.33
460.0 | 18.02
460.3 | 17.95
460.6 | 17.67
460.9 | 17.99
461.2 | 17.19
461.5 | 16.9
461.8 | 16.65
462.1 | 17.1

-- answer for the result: 19.4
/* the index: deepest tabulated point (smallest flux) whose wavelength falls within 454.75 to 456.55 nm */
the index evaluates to 18.69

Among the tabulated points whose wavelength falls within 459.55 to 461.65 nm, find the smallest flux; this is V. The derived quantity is 16.9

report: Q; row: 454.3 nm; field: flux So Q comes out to 19.79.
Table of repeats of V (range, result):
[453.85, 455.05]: 18.72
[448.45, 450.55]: 13.89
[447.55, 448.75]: 10.72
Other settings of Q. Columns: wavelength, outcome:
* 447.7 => 13.62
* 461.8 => 16.65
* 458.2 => 18.61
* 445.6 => 16.55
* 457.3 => 19.33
